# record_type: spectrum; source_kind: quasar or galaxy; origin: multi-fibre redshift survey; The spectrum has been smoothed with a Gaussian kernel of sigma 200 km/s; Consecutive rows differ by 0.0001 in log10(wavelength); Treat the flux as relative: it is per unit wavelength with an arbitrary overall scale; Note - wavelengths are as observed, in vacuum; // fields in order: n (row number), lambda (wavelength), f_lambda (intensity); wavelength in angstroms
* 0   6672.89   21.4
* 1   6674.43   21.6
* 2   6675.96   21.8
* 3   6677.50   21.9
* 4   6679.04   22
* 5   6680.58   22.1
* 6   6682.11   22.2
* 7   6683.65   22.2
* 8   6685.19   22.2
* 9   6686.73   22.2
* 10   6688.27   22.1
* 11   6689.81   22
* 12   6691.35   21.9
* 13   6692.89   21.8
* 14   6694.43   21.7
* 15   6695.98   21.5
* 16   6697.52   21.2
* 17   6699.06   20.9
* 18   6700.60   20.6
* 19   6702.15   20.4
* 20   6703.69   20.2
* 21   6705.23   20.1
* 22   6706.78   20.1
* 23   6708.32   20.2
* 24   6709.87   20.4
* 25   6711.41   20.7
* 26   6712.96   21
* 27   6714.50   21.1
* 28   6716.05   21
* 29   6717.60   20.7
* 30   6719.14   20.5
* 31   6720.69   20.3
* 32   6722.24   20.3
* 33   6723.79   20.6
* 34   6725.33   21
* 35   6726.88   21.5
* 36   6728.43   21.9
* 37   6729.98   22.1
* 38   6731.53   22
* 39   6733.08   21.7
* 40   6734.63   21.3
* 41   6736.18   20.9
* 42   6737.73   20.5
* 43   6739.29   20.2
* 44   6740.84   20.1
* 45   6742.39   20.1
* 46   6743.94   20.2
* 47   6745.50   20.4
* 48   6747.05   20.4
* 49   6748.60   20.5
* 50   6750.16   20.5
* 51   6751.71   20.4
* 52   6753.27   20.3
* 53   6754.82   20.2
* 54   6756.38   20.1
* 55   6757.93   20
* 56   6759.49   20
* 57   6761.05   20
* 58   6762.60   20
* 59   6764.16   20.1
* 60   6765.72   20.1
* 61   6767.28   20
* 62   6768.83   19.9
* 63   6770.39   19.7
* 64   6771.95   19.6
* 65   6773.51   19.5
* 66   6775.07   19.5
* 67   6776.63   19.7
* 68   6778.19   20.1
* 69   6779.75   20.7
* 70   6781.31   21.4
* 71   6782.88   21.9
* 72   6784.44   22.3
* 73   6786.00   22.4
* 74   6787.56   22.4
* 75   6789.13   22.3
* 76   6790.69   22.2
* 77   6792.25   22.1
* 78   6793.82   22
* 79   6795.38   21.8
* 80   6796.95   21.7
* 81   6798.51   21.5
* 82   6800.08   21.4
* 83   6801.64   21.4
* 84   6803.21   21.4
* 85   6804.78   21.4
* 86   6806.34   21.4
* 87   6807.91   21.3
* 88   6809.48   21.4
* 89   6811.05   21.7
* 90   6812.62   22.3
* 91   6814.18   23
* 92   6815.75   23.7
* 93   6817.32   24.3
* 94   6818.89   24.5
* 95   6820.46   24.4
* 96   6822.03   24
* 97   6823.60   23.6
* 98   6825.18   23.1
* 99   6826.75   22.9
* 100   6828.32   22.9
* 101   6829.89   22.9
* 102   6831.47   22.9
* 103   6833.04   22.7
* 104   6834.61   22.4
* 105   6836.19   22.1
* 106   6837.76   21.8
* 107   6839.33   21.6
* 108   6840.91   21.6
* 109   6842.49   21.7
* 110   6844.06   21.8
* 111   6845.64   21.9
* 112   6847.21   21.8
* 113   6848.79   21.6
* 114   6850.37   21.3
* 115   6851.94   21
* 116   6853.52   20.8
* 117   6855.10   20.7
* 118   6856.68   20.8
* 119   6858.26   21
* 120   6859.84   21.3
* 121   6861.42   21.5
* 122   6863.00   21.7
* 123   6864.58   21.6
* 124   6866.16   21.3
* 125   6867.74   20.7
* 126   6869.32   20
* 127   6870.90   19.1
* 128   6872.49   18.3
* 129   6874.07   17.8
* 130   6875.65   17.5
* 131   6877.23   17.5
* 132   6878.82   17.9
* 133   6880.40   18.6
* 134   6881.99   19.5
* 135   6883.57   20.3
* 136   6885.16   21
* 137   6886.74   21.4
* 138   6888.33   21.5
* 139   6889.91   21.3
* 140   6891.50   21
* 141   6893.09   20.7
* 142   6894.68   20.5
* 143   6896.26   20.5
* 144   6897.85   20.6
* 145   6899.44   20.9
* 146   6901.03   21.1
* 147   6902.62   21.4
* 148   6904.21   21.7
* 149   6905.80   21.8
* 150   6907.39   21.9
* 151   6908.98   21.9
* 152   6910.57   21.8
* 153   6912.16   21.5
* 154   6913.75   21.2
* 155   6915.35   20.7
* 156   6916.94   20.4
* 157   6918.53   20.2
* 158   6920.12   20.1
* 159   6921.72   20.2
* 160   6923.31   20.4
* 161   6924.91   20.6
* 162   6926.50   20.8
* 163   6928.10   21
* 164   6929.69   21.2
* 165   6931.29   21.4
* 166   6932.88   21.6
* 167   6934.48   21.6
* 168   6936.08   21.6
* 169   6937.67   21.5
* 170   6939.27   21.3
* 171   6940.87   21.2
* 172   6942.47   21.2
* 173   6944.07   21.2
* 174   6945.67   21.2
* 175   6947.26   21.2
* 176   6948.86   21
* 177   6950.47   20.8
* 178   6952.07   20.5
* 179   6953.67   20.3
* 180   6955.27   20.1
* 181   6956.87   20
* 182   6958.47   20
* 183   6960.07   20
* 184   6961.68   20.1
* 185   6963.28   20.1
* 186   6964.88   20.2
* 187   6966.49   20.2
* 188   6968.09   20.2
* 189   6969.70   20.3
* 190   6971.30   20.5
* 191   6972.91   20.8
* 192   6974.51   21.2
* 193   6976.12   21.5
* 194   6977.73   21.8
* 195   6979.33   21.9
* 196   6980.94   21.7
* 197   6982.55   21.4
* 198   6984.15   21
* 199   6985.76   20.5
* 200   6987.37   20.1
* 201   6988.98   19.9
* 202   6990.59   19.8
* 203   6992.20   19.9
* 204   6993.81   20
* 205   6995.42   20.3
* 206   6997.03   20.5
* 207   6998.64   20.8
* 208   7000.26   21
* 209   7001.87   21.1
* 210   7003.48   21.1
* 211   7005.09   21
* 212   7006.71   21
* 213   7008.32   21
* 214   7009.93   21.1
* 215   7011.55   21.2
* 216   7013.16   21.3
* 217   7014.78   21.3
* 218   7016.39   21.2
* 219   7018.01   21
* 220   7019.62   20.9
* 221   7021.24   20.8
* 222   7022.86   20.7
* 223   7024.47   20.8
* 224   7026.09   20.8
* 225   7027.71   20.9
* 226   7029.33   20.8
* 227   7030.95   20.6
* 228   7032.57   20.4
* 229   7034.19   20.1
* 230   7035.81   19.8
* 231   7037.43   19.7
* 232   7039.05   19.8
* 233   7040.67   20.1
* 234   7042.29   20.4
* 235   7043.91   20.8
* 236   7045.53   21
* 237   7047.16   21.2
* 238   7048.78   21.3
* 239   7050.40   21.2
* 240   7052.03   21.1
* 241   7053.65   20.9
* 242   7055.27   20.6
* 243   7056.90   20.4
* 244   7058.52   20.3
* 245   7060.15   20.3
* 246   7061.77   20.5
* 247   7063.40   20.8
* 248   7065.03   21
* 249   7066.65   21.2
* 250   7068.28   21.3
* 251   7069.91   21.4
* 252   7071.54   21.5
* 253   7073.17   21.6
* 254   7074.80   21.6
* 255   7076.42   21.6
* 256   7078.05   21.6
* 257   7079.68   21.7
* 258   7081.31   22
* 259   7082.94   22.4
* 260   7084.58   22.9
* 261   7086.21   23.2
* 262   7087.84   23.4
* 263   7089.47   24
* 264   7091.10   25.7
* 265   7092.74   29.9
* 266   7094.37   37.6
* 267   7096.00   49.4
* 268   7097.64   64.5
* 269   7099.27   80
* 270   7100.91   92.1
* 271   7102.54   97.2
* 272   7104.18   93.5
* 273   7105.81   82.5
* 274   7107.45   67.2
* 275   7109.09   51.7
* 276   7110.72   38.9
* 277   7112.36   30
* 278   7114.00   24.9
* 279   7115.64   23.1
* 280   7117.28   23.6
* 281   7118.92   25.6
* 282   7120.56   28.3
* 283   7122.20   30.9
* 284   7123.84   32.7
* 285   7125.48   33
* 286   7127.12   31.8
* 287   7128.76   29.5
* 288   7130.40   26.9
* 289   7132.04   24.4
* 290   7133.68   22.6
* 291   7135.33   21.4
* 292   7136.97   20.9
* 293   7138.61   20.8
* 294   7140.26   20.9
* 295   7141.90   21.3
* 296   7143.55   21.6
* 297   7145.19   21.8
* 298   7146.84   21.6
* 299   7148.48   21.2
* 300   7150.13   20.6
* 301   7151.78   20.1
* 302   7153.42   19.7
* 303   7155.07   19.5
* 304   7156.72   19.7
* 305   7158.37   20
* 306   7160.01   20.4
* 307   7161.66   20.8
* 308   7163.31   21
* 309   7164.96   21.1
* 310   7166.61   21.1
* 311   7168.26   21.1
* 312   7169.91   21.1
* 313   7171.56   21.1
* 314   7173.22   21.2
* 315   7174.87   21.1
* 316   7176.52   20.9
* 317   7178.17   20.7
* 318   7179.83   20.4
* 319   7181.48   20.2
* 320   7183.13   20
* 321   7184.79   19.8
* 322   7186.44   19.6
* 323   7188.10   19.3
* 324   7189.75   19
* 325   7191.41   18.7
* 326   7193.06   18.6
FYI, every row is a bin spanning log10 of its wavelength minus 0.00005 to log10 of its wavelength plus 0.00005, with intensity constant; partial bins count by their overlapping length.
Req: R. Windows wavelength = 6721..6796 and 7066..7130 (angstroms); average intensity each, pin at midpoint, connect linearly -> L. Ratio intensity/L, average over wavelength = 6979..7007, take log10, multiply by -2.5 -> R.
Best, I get 0.48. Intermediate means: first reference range 20.8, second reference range 37.3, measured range 20.7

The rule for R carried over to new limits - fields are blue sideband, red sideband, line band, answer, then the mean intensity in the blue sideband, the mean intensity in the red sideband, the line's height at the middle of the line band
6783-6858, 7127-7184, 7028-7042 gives 0.08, 22.2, 21.5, 21.8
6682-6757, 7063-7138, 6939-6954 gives 0.36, 20.9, 35.1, 29.4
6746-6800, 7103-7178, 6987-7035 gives 0.23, 20.8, 28.3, 25.6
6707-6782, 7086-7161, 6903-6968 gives 0.31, 20.5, 34.8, 27.7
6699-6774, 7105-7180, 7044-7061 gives 0.20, 20.5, 26.3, 25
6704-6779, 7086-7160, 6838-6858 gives 0.15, 20.4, 35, 24.5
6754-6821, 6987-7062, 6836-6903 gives 0.02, 21.3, 20.7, 21.1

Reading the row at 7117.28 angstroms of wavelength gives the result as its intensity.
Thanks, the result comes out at 23.6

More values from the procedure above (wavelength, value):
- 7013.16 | 21.3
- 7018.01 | 21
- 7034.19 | 20.1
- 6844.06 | 21.8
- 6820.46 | 24.4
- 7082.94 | 22.4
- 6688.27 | 22.1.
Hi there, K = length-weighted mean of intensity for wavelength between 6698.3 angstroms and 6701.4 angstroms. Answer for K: 20.7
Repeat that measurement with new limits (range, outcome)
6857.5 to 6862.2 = 21.3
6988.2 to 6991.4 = 19.8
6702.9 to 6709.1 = 20.2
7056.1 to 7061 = 20.4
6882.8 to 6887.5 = 20.9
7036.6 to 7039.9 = 19.8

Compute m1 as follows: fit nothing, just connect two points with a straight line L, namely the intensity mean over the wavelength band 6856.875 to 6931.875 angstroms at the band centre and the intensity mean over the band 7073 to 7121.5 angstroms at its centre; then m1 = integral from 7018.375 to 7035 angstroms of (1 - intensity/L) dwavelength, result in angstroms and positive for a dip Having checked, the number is 6.4 angstroms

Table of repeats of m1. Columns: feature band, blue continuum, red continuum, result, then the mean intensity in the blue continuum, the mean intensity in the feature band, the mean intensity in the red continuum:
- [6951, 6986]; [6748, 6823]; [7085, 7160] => 9.8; 21.3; 20.7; 34.8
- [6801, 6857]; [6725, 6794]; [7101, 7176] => 0.6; 20.7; 22.2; 30.3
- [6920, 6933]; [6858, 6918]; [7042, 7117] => 1.3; 20.5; 20.8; 33.4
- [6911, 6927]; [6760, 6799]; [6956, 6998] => 0.0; 20.9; 20.6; 20.5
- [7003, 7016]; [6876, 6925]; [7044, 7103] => 2.5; 20.6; 21.1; 29.5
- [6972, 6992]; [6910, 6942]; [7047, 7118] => 3.7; 21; 20.9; 34.1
